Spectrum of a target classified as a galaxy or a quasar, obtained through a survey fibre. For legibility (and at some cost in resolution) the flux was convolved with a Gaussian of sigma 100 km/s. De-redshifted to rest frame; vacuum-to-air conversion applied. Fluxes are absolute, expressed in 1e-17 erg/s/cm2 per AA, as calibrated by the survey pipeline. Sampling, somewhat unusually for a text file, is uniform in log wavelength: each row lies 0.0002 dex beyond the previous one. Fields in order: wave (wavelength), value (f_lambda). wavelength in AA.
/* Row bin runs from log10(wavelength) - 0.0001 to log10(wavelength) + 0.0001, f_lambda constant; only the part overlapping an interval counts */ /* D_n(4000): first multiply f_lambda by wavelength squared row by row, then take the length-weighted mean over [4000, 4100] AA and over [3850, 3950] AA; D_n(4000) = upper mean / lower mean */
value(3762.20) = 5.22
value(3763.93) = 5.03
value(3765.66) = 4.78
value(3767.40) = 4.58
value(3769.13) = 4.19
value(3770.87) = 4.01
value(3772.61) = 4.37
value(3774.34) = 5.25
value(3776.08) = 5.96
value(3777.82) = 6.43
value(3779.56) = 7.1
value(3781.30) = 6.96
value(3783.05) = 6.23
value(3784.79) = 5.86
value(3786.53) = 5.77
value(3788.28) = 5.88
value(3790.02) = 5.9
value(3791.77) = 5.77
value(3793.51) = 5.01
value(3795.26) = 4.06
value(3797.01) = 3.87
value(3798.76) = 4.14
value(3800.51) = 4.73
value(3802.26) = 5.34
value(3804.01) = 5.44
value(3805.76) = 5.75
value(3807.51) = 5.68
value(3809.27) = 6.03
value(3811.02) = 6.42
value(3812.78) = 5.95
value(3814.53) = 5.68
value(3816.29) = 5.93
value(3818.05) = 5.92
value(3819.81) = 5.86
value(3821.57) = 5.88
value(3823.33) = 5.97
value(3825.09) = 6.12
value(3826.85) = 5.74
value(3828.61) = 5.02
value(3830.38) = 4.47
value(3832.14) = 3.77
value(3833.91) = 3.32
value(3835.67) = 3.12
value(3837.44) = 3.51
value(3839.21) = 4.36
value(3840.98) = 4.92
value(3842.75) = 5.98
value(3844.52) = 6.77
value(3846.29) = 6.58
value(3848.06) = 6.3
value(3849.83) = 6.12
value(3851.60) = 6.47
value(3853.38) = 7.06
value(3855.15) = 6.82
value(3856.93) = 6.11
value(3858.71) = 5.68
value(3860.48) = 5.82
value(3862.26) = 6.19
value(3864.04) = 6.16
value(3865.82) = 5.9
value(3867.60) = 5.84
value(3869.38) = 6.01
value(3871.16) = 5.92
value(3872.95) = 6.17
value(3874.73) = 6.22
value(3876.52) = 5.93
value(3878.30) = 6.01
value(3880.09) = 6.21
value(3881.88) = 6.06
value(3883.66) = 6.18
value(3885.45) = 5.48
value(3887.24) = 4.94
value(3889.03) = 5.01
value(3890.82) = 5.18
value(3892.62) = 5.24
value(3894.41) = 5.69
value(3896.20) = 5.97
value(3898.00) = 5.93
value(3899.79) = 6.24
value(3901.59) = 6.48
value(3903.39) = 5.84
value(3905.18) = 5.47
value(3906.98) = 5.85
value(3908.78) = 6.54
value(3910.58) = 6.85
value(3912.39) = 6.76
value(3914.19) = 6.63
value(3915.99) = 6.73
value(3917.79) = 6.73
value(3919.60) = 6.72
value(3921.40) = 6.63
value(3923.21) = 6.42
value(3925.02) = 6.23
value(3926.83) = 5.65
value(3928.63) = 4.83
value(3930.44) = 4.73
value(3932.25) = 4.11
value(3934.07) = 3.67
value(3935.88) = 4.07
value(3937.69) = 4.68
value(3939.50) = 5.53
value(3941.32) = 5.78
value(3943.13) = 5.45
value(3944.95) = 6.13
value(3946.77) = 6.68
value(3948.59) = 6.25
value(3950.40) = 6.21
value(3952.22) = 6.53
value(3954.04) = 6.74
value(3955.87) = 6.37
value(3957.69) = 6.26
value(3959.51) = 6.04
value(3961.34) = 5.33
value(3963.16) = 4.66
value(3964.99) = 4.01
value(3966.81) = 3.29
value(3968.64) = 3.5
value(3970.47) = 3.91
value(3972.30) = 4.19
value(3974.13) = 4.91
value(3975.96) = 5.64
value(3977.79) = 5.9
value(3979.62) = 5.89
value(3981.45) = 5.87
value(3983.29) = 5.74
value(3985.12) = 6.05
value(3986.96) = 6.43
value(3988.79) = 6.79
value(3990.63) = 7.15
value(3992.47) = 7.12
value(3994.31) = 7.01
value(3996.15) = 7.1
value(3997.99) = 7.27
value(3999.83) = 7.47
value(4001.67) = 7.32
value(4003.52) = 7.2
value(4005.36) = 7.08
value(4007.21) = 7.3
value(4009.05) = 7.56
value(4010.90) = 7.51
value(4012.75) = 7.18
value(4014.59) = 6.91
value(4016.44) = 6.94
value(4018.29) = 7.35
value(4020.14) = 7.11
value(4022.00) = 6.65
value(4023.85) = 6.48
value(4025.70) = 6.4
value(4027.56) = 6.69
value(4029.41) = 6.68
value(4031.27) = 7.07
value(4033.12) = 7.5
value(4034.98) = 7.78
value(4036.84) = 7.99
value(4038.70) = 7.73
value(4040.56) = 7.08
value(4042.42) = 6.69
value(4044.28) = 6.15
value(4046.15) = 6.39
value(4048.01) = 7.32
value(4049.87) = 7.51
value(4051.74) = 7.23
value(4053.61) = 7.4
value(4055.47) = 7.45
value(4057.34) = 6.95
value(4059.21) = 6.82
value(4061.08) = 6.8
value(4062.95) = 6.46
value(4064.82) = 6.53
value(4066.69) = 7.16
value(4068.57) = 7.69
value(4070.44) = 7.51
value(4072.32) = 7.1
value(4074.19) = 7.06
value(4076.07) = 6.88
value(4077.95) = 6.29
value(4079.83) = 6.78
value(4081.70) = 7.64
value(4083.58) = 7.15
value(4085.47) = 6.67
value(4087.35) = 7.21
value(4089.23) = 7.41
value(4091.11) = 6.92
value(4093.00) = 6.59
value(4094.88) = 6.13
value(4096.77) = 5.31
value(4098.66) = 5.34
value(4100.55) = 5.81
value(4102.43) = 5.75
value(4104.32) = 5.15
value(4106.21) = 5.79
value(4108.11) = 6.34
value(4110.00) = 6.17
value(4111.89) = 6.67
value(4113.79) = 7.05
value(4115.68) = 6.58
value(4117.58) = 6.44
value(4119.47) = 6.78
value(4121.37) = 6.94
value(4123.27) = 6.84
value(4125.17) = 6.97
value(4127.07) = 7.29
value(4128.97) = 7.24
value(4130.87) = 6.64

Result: 1.28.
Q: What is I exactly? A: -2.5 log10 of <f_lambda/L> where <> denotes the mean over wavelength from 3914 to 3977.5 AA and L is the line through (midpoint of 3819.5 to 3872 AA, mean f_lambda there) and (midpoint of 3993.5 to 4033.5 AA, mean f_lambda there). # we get 0.18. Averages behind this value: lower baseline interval 5.59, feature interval 5.45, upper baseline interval 7.08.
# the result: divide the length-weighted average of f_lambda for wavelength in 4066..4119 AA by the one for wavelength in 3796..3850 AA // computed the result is 1.2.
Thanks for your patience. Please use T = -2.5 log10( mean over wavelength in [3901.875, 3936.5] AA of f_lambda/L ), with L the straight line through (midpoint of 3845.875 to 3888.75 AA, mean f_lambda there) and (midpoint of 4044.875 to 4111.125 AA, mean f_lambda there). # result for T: 0.069 mag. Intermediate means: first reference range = 6.07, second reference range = 6.7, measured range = 5.84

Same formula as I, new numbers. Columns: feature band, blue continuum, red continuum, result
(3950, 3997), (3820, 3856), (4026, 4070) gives 0.14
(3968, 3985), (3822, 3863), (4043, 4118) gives 0.20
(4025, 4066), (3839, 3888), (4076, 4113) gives -0.12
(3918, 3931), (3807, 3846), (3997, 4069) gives 0.03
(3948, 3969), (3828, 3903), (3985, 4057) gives 0.19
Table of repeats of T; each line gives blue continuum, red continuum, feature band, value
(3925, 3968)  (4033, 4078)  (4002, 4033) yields -0.086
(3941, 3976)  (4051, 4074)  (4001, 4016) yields -0.169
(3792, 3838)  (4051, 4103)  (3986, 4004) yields -0.132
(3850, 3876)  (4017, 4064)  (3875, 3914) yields 0.071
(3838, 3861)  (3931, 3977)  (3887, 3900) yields 0.032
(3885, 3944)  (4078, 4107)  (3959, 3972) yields 0.335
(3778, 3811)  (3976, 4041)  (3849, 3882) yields -0.022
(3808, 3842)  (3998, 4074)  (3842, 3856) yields -0.208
